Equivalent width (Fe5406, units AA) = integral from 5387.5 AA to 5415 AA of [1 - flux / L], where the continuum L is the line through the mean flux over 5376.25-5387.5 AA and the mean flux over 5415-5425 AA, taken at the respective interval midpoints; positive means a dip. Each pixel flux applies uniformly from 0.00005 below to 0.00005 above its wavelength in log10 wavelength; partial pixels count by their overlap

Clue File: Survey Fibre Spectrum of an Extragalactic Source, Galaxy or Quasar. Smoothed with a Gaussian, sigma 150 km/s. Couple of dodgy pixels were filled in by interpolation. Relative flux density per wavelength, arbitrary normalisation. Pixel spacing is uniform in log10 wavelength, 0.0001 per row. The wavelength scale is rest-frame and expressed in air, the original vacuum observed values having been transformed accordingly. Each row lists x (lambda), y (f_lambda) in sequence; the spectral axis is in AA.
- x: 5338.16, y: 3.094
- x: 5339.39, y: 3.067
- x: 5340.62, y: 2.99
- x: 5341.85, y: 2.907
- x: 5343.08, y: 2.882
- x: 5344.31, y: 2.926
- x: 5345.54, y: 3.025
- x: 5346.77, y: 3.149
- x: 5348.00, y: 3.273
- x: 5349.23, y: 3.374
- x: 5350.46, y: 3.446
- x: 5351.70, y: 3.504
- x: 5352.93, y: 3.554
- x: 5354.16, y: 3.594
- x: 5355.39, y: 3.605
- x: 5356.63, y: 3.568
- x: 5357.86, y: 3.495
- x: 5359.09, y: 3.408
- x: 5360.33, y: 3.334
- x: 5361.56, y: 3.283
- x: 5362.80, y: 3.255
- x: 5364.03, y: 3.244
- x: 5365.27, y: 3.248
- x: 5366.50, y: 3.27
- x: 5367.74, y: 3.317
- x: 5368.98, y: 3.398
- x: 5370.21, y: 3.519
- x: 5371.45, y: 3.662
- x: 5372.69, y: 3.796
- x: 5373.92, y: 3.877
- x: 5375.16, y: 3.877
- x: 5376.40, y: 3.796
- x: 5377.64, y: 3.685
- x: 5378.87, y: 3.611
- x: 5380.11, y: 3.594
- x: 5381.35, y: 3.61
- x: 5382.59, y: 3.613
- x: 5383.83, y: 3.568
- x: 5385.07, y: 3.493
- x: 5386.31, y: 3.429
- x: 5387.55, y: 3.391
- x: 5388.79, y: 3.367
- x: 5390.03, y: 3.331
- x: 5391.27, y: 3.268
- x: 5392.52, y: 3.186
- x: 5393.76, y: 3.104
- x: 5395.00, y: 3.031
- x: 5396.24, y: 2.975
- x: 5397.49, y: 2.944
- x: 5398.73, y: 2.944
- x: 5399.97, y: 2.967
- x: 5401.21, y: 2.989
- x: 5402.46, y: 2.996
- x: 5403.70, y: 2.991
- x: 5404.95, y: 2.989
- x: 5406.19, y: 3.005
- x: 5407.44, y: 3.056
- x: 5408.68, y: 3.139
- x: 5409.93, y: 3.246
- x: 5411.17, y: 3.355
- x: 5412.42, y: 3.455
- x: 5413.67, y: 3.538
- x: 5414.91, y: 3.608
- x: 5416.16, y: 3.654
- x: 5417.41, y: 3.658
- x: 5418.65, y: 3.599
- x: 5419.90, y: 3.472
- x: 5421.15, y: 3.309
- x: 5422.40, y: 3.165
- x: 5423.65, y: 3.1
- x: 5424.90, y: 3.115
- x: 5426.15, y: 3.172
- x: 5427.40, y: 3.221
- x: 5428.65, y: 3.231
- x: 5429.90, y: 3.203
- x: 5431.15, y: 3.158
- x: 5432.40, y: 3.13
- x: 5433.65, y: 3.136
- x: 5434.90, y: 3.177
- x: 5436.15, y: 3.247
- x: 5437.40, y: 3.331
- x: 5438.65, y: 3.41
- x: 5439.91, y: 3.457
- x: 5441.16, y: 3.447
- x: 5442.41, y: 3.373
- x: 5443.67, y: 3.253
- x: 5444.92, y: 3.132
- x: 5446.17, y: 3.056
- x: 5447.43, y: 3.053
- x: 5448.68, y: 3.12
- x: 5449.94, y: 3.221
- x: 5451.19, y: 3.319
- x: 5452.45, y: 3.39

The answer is 2.7 AA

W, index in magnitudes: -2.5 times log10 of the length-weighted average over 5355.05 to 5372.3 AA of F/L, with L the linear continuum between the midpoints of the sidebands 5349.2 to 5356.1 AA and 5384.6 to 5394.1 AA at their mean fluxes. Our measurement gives 0.020 mag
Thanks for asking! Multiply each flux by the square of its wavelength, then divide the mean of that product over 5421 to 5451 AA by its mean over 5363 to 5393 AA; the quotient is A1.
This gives 0.94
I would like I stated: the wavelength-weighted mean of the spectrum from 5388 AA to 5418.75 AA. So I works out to 3.21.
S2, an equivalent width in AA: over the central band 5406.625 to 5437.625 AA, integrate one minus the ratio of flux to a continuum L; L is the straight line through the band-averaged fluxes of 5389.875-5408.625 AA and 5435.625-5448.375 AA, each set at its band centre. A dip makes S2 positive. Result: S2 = -1.28 AA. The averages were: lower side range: 3.05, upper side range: 3.27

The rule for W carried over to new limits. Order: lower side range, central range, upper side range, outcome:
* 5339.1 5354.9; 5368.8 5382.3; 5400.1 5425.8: -0.14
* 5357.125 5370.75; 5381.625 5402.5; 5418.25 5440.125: 0.03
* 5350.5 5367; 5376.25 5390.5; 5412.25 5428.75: -0.04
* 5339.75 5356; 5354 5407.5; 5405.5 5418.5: -0.01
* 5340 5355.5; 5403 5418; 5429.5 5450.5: -0.02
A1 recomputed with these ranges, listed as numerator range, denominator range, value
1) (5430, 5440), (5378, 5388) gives 0.93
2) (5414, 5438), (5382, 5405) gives 1.05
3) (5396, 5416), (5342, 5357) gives 0.97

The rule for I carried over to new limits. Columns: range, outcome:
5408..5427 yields 3.37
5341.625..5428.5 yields 3.34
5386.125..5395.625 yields 3.26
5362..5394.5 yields 3.48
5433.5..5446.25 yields 3.29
